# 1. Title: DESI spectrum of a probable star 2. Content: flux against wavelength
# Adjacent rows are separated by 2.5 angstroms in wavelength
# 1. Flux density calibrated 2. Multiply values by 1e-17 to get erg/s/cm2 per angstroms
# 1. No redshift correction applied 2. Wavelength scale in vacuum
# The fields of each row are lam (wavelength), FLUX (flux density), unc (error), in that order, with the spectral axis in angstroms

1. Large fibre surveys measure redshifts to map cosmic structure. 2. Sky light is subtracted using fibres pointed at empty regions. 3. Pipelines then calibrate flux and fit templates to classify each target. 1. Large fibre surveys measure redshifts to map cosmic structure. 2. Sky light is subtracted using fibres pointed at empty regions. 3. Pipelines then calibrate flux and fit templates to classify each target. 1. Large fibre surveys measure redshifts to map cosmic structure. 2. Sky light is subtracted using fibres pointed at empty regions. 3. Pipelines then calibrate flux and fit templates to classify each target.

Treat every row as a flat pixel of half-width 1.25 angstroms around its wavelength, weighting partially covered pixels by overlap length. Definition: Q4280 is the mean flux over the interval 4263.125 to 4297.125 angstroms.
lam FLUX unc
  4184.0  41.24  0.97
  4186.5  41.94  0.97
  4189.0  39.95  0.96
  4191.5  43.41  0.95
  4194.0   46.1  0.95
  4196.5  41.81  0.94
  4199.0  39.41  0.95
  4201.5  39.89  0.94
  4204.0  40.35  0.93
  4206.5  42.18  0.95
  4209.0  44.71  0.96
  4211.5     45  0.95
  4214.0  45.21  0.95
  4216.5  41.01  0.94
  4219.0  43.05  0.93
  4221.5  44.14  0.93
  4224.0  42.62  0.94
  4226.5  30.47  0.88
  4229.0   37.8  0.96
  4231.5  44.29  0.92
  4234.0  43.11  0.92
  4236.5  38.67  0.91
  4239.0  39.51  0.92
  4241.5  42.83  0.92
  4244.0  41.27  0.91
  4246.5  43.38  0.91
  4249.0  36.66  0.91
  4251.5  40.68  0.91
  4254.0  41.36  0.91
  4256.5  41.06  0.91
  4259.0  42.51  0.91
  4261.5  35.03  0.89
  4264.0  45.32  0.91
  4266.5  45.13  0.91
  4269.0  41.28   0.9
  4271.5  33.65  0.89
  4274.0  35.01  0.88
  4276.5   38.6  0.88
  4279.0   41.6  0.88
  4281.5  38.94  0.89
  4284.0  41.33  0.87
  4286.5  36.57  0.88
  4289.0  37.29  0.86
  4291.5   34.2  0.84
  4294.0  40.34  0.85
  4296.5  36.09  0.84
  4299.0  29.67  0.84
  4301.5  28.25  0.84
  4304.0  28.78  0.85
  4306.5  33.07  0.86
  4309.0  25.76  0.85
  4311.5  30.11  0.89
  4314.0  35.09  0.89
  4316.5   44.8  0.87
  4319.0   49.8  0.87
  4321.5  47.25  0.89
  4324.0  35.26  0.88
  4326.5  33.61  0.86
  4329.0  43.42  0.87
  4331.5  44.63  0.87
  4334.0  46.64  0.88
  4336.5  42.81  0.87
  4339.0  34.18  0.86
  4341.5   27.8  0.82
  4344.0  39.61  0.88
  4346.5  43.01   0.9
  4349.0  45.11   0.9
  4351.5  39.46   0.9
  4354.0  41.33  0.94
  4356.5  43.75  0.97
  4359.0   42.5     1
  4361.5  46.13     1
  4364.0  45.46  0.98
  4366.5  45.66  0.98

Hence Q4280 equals 38.9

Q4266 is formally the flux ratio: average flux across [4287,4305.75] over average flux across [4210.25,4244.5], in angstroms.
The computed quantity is 0.81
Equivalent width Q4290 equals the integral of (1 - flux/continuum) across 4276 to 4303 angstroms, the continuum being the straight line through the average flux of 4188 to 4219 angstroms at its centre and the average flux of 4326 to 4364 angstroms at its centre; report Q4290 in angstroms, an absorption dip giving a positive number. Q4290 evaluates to 3.4 angstroms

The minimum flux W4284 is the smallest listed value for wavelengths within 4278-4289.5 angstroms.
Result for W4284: 36.57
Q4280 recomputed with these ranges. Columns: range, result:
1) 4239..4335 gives 38.6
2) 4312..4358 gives 40.8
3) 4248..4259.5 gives 40.4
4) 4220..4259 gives 40.6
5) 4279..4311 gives 34.4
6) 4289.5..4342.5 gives 36.8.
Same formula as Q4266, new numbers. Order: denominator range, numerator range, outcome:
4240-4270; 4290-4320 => 0.84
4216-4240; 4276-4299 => 0.94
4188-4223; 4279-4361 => 0.90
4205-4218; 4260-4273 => 0.92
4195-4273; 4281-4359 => 0.93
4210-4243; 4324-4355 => 0.96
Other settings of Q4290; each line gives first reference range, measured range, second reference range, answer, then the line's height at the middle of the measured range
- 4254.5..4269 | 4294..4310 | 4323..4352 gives 3.7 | 40.6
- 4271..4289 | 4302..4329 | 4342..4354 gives 2.1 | 39.5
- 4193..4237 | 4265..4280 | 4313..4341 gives 0.8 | 41.5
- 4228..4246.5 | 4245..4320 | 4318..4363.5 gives 6.7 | 41.4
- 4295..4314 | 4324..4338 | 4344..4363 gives -1.6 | 37.3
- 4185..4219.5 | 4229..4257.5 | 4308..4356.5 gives 0.4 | 41.5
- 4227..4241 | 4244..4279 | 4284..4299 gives -1.4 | 38.5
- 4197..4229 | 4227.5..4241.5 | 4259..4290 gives 0.0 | 40.6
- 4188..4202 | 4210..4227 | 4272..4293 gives -0.6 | 40.8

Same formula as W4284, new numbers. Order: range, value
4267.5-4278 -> 33.65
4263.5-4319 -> 25.76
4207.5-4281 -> 30.47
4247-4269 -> 35.03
